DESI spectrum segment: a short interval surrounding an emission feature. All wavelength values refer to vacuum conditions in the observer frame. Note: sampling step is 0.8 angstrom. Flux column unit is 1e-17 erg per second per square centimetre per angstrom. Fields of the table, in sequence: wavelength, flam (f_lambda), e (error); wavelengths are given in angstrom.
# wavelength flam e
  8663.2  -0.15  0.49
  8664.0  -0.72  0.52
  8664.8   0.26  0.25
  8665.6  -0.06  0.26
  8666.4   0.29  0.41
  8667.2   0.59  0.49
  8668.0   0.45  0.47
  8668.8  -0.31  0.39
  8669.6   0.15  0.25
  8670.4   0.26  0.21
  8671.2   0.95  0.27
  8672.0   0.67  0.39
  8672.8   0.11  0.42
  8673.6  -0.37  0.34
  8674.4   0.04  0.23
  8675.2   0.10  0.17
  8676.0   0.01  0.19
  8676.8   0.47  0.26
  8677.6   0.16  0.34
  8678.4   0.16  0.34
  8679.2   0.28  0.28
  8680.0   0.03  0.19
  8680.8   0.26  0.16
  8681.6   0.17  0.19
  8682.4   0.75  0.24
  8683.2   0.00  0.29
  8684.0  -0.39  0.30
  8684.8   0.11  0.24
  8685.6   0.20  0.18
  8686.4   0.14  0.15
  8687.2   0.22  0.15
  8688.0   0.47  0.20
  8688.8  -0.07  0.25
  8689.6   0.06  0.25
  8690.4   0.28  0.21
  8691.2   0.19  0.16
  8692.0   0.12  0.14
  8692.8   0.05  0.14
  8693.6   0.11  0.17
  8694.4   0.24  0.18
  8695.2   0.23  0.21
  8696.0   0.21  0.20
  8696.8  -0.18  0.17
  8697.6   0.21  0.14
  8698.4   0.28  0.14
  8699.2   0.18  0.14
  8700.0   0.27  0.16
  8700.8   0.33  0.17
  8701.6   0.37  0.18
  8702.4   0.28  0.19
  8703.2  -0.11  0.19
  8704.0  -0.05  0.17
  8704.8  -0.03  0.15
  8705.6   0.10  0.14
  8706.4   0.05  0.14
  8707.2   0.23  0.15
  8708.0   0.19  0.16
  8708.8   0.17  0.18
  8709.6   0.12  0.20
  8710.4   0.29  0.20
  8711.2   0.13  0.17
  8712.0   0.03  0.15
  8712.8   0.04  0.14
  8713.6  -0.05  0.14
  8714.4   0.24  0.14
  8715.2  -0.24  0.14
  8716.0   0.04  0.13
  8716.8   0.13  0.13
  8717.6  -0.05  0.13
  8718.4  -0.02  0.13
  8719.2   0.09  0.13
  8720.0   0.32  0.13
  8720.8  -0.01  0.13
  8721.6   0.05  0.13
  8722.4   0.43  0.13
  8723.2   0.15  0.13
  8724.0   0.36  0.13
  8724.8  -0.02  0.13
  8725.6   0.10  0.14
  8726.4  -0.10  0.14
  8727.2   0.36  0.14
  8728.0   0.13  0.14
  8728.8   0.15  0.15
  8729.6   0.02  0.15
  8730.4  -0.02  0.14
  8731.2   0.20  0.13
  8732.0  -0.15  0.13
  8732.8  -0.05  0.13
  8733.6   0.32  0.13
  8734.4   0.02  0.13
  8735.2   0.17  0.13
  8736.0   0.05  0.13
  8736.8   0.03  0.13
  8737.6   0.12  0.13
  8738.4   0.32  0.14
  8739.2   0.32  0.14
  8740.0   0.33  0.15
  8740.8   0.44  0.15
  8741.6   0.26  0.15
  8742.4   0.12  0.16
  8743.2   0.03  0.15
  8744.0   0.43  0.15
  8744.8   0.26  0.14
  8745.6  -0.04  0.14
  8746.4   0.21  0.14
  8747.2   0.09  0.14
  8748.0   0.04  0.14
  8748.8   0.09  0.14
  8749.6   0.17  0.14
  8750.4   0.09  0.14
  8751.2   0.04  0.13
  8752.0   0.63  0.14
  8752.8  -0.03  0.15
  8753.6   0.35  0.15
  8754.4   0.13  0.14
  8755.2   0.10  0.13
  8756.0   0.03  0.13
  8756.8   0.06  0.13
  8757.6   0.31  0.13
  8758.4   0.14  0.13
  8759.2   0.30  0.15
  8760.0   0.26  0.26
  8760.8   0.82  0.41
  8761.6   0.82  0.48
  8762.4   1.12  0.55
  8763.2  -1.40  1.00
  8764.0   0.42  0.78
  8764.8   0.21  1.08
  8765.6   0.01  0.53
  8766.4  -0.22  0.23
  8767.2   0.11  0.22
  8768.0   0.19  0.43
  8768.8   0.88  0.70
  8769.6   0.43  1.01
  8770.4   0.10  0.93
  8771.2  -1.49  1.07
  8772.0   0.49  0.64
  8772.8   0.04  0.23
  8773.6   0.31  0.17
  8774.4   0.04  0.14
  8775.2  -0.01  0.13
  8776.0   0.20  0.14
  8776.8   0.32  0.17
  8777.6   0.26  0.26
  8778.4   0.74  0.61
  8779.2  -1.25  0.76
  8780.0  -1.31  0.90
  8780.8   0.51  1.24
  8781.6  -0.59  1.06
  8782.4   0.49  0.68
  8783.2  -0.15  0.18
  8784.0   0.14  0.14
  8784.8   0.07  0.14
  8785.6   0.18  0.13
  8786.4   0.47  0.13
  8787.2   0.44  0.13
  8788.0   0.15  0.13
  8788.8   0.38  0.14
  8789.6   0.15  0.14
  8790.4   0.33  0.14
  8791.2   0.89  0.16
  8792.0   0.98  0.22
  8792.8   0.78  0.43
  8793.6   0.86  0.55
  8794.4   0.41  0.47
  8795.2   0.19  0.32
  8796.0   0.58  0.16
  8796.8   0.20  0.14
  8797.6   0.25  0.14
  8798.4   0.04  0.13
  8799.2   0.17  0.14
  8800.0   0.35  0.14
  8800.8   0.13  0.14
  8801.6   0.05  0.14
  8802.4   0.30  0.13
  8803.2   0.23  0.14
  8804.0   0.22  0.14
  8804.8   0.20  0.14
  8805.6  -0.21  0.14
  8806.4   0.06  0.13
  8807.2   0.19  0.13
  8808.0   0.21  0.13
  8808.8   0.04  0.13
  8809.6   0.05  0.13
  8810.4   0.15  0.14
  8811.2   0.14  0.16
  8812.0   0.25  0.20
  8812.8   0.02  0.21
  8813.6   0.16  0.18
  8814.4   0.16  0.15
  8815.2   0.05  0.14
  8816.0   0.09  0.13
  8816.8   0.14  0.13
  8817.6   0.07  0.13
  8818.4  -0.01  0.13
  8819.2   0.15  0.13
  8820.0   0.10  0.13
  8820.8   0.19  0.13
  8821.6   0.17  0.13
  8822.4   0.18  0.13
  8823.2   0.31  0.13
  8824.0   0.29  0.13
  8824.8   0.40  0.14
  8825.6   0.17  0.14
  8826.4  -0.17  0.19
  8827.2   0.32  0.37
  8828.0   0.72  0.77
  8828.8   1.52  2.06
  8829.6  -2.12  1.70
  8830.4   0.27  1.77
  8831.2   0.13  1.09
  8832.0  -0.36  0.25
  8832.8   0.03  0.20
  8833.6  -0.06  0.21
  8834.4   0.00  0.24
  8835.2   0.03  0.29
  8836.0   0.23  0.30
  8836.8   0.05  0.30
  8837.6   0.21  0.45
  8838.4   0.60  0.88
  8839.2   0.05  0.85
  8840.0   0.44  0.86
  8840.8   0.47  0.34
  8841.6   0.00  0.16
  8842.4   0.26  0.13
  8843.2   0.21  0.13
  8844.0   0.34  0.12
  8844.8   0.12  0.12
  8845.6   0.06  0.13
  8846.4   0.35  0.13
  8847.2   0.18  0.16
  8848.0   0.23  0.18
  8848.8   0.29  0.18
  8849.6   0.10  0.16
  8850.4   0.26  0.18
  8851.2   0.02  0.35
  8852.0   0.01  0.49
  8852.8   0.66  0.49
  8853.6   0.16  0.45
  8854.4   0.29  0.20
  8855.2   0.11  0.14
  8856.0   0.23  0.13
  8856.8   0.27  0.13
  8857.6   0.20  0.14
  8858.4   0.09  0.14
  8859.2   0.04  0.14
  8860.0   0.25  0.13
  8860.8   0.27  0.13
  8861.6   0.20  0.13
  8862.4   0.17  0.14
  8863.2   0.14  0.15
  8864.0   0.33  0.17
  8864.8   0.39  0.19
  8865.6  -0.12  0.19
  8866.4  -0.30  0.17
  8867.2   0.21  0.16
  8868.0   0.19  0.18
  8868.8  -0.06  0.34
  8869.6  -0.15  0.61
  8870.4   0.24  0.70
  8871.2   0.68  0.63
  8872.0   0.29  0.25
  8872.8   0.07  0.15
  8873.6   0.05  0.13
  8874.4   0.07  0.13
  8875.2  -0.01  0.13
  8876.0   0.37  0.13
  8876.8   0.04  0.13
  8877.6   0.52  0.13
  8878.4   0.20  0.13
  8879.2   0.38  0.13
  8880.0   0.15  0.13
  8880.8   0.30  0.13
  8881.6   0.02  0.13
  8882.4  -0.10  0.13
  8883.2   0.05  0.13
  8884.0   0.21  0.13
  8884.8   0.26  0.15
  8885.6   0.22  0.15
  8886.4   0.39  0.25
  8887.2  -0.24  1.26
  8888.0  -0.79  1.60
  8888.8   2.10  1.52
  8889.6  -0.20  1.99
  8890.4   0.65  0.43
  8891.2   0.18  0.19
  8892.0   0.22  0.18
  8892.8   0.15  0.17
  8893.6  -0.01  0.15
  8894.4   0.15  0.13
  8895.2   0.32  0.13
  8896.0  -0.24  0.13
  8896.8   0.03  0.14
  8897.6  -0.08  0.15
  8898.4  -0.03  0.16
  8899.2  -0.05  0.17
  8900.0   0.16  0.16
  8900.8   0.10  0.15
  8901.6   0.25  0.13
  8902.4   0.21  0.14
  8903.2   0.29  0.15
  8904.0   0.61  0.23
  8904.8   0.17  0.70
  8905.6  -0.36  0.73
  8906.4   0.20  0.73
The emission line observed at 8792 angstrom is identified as Hgamma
